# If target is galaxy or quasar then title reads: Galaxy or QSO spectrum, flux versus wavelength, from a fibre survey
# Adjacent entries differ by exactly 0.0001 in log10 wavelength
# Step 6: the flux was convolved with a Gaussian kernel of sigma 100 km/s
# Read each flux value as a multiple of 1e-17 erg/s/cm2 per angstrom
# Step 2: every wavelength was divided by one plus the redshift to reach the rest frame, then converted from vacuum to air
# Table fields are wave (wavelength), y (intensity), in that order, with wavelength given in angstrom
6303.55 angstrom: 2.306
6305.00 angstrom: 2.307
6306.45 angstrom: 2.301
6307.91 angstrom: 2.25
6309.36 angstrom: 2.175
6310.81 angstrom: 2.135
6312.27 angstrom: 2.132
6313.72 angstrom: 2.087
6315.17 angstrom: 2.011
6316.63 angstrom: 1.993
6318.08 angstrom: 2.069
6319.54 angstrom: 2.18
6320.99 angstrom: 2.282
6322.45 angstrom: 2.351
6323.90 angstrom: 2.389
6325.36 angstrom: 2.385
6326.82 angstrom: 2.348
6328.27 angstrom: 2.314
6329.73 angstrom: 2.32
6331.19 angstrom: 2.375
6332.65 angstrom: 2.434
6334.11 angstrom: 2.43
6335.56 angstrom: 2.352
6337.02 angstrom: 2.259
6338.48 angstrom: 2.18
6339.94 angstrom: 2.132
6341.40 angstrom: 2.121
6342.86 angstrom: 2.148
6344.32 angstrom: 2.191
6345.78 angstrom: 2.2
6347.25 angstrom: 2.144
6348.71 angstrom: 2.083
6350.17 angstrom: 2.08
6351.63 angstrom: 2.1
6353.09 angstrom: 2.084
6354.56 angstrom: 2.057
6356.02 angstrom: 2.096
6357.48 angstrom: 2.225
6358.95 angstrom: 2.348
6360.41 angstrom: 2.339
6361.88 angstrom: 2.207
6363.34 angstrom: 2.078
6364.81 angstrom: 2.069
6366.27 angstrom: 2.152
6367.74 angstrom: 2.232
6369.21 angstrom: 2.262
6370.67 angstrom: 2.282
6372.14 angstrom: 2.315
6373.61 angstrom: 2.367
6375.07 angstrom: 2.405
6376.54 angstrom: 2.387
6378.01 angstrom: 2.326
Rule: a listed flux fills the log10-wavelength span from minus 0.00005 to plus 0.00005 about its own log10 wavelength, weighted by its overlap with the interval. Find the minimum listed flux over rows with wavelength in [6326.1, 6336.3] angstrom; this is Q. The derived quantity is 2.314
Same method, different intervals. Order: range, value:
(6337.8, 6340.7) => 2.132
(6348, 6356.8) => 2.057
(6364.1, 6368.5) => 2.069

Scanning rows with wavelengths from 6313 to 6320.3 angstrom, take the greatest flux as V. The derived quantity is 2.18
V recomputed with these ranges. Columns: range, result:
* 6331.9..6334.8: 2.434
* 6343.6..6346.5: 2.2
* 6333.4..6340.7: 2.43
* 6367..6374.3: 2.367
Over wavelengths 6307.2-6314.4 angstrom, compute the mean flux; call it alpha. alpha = 2.16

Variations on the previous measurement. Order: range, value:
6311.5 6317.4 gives 2.06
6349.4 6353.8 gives 2.09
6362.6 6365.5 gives 2.07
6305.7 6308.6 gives 2.27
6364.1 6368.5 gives 2.15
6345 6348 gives 2.17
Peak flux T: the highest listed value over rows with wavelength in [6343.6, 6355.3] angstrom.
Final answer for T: 2.2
